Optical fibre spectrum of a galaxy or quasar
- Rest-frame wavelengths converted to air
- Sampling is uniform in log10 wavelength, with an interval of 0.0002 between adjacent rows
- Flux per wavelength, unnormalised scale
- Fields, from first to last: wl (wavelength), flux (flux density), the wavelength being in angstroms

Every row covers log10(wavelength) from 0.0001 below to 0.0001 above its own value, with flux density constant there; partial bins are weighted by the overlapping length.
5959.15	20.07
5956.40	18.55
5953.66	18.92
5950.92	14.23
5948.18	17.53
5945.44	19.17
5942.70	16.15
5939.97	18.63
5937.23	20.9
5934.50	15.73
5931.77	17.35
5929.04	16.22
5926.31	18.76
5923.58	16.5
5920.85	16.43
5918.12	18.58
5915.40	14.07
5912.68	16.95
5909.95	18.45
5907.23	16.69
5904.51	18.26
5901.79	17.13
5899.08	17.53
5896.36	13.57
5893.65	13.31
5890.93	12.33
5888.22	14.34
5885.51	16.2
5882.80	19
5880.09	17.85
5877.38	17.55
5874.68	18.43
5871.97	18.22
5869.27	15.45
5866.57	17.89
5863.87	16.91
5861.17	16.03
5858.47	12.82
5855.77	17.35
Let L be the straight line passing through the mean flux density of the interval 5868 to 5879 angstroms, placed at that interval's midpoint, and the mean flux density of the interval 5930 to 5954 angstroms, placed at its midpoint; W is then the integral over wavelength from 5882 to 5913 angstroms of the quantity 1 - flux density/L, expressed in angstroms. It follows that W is 2.5 angstroms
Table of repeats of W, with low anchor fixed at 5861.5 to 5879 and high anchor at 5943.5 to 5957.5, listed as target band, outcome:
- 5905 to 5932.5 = 0.7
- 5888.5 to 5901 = 2.2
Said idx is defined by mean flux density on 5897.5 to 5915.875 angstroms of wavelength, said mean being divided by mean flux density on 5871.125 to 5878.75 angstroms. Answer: 0.95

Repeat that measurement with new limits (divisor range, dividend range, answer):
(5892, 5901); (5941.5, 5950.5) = 1.16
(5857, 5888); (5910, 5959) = 1.03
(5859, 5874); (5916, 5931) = 1.02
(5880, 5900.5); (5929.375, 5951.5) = 1.14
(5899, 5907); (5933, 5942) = 1.04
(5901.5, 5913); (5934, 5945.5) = 1.03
